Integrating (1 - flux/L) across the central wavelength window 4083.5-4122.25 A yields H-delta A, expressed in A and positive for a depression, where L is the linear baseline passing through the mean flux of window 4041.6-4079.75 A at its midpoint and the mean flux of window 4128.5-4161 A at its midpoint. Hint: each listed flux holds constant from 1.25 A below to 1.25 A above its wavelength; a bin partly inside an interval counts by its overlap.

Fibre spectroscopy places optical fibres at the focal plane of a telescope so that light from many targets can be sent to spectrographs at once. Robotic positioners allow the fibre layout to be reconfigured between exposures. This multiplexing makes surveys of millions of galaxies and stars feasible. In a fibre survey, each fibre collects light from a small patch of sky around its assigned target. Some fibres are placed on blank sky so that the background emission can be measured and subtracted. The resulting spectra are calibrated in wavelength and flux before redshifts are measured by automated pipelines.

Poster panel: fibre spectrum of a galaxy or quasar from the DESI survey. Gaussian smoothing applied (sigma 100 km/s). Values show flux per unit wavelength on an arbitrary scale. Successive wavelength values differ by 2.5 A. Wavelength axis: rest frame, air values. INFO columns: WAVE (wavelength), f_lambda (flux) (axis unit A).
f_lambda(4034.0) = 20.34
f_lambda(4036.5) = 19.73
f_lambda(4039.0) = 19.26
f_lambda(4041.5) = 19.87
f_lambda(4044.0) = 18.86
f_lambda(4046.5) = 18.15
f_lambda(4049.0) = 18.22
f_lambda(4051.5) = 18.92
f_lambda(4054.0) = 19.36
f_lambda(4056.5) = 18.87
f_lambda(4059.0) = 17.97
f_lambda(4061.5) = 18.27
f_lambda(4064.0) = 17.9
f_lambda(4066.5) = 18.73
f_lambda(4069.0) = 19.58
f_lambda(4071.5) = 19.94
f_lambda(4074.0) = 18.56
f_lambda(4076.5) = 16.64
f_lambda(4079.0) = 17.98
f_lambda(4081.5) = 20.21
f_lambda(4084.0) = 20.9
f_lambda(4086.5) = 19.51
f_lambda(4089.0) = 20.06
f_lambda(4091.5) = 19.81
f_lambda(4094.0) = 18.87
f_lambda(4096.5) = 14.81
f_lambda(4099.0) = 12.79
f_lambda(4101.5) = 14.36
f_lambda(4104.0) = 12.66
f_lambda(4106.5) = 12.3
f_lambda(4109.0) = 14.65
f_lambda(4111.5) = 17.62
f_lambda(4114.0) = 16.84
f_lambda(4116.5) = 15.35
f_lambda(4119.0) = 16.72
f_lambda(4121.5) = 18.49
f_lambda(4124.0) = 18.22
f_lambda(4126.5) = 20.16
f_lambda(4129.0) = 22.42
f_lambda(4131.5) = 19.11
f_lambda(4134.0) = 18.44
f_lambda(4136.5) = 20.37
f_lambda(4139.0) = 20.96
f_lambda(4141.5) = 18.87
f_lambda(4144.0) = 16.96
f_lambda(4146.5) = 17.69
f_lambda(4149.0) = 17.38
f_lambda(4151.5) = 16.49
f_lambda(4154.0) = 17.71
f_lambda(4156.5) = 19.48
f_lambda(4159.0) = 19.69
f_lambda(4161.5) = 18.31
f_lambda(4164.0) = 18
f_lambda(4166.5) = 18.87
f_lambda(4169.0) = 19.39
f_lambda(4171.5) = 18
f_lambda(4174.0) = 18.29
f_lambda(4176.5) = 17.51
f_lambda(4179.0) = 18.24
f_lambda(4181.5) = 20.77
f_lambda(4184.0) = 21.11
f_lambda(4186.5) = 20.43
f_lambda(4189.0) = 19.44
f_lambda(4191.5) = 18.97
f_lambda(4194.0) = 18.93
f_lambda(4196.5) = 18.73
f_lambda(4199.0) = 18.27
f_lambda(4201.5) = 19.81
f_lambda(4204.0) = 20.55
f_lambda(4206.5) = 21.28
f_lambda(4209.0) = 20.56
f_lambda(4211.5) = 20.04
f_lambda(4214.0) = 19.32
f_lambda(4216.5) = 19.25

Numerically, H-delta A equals 4.5 A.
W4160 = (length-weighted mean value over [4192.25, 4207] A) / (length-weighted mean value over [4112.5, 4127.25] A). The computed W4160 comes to 1.11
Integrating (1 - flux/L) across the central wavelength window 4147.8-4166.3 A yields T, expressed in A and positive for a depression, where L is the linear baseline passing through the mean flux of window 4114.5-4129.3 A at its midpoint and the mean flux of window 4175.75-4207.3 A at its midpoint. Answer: 0.69 A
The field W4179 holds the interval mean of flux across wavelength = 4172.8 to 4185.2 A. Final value 19.2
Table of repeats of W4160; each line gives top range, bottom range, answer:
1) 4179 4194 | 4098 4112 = 1.43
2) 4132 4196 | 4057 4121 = 1.08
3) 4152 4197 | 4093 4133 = 1.14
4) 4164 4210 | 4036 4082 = 1.03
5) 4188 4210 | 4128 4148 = 1.02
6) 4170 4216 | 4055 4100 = 1.05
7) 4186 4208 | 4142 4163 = 1.09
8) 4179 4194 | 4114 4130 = 1.08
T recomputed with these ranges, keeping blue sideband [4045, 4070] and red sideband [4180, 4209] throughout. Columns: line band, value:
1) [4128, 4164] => 1.14 A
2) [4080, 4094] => -0.81 A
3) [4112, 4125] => 1.37 A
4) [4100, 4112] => 3.13 A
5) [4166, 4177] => 0.67 A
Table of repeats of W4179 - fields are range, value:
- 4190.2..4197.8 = 18.9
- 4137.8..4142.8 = 19.9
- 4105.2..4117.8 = 15.3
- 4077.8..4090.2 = 19.7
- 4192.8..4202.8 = 18.9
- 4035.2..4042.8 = 19.6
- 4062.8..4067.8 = 18.3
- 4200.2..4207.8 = 20.5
